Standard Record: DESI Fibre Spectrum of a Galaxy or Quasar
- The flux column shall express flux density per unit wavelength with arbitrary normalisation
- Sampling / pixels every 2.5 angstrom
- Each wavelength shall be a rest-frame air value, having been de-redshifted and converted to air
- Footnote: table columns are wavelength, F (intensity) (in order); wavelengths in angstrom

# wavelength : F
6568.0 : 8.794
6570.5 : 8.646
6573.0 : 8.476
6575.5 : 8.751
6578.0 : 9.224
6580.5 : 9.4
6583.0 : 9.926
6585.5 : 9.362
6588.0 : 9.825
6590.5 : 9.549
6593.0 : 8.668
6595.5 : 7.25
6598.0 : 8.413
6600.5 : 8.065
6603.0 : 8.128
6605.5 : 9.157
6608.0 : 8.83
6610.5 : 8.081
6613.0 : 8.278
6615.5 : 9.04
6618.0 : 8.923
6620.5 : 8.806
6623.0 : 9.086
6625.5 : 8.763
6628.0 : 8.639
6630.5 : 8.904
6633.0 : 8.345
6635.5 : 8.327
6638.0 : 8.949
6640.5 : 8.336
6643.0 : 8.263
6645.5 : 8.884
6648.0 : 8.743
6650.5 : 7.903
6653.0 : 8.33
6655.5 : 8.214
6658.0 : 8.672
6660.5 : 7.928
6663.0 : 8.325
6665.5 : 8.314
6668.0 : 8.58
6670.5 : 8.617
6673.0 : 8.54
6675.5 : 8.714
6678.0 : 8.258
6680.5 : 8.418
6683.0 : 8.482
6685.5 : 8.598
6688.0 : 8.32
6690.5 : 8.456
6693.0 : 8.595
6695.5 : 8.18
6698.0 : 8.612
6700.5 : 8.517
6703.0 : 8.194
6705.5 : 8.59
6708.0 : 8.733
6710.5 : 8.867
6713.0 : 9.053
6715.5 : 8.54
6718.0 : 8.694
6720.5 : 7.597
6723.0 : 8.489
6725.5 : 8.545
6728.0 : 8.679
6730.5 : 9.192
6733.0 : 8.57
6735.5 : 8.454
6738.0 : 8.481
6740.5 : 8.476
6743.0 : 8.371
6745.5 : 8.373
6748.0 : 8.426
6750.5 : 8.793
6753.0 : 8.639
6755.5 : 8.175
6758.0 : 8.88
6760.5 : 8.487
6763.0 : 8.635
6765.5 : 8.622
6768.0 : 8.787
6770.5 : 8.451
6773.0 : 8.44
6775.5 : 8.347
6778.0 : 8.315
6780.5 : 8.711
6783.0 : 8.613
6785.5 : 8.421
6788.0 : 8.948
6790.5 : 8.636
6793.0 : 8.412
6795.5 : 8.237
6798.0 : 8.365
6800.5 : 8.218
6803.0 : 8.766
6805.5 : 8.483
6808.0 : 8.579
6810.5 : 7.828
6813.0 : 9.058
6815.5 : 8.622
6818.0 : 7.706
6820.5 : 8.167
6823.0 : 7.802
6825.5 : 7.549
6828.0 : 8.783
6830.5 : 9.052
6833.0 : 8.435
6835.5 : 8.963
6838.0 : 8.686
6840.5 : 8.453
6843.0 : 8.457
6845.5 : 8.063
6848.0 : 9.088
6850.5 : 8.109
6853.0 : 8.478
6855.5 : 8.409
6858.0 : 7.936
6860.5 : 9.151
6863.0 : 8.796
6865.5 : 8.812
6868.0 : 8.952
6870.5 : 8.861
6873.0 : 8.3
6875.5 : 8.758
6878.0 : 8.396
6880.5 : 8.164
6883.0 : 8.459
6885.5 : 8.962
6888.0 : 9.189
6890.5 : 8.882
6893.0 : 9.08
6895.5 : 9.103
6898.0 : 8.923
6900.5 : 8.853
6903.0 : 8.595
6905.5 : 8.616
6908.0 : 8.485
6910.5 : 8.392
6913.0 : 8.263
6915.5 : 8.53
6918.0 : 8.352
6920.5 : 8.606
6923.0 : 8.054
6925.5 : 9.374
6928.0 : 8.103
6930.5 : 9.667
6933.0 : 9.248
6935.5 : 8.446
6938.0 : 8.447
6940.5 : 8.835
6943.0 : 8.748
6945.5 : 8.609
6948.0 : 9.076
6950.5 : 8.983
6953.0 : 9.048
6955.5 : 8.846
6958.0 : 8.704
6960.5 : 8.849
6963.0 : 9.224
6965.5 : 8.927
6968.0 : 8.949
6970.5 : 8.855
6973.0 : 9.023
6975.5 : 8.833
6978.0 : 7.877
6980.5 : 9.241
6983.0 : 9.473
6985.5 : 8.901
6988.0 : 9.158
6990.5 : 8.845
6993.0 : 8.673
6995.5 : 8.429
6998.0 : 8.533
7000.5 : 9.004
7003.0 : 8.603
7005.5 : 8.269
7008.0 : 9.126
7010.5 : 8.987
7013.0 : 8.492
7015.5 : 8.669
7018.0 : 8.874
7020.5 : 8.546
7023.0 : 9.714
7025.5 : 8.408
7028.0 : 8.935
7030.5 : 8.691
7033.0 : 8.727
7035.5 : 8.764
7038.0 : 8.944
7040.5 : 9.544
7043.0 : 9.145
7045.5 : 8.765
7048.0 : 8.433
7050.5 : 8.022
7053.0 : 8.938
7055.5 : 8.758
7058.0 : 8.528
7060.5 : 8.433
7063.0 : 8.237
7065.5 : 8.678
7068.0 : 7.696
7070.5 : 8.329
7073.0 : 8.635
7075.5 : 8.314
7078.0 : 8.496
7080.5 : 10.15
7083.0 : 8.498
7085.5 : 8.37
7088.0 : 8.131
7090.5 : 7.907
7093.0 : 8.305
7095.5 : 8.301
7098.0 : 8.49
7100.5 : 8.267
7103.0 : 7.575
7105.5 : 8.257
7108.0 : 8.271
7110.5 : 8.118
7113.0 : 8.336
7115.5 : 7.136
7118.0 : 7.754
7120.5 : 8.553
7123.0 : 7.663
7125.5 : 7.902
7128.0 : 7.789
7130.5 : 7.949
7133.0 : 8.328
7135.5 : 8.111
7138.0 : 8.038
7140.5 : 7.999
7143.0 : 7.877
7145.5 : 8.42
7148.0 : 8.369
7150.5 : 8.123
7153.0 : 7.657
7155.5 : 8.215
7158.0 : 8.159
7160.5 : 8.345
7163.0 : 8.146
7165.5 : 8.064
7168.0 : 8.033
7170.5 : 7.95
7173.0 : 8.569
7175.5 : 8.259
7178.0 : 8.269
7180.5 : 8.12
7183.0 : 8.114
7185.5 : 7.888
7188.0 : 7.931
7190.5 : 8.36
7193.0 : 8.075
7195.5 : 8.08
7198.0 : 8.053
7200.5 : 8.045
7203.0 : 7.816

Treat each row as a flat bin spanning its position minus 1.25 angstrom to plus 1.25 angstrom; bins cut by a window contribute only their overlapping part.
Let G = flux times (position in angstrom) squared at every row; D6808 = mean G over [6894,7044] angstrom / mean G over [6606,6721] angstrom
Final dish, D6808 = 1.1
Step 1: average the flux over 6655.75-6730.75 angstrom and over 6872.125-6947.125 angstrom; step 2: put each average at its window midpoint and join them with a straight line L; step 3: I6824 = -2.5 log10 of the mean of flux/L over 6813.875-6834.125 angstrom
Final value 0.04 mag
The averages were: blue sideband 8.5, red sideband 8.69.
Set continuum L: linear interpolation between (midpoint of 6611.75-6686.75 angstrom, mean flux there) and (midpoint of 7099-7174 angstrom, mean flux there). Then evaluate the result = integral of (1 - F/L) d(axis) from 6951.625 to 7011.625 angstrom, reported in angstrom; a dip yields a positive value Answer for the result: -4.6 angstrom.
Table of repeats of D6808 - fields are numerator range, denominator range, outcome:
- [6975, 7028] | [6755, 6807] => 1.10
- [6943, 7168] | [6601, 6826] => 1.11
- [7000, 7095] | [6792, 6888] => 1.08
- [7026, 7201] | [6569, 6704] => 1.11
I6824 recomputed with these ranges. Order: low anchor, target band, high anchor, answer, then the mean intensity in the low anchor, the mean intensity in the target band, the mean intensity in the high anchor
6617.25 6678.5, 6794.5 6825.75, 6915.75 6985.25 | 0.05 mag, 8.53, 8.28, 8.83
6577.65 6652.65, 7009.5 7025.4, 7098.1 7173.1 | -0.08 mag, 8.72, 8.84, 8.06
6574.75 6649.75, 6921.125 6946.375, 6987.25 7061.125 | 0.00 mag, 8.76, 8.75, 8.77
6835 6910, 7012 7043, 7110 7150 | -0.08 mag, 8.66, 8.87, 8.02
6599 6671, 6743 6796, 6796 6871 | -0.01 mag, 8.53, 8.54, 8.48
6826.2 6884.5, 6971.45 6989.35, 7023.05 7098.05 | -0.04 mag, 8.58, 8.93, 8.61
